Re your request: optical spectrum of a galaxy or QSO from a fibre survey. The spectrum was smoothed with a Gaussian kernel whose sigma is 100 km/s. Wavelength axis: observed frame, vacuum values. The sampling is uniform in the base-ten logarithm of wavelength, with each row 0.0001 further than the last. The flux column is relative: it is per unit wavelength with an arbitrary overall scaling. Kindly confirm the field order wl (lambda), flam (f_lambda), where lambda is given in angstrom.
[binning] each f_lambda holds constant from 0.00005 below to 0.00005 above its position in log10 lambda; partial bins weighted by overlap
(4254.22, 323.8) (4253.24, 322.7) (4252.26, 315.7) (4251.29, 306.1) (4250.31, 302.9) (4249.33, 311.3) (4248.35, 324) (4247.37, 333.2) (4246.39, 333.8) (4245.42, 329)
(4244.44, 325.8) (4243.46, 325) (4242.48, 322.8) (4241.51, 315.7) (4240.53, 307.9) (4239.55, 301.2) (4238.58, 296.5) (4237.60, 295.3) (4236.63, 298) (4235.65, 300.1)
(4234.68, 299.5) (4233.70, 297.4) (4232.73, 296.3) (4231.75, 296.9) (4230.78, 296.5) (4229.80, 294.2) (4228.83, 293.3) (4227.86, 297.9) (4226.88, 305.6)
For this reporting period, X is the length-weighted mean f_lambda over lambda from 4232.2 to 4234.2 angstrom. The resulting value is 296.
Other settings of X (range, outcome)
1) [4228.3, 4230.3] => 294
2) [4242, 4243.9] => 323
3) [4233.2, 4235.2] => 299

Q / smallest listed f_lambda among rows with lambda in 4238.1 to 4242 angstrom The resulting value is 296.5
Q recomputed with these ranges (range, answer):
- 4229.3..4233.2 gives 294.2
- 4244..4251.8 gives 302.9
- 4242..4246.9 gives 322.8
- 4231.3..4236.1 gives 296.3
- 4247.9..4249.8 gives 311.3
